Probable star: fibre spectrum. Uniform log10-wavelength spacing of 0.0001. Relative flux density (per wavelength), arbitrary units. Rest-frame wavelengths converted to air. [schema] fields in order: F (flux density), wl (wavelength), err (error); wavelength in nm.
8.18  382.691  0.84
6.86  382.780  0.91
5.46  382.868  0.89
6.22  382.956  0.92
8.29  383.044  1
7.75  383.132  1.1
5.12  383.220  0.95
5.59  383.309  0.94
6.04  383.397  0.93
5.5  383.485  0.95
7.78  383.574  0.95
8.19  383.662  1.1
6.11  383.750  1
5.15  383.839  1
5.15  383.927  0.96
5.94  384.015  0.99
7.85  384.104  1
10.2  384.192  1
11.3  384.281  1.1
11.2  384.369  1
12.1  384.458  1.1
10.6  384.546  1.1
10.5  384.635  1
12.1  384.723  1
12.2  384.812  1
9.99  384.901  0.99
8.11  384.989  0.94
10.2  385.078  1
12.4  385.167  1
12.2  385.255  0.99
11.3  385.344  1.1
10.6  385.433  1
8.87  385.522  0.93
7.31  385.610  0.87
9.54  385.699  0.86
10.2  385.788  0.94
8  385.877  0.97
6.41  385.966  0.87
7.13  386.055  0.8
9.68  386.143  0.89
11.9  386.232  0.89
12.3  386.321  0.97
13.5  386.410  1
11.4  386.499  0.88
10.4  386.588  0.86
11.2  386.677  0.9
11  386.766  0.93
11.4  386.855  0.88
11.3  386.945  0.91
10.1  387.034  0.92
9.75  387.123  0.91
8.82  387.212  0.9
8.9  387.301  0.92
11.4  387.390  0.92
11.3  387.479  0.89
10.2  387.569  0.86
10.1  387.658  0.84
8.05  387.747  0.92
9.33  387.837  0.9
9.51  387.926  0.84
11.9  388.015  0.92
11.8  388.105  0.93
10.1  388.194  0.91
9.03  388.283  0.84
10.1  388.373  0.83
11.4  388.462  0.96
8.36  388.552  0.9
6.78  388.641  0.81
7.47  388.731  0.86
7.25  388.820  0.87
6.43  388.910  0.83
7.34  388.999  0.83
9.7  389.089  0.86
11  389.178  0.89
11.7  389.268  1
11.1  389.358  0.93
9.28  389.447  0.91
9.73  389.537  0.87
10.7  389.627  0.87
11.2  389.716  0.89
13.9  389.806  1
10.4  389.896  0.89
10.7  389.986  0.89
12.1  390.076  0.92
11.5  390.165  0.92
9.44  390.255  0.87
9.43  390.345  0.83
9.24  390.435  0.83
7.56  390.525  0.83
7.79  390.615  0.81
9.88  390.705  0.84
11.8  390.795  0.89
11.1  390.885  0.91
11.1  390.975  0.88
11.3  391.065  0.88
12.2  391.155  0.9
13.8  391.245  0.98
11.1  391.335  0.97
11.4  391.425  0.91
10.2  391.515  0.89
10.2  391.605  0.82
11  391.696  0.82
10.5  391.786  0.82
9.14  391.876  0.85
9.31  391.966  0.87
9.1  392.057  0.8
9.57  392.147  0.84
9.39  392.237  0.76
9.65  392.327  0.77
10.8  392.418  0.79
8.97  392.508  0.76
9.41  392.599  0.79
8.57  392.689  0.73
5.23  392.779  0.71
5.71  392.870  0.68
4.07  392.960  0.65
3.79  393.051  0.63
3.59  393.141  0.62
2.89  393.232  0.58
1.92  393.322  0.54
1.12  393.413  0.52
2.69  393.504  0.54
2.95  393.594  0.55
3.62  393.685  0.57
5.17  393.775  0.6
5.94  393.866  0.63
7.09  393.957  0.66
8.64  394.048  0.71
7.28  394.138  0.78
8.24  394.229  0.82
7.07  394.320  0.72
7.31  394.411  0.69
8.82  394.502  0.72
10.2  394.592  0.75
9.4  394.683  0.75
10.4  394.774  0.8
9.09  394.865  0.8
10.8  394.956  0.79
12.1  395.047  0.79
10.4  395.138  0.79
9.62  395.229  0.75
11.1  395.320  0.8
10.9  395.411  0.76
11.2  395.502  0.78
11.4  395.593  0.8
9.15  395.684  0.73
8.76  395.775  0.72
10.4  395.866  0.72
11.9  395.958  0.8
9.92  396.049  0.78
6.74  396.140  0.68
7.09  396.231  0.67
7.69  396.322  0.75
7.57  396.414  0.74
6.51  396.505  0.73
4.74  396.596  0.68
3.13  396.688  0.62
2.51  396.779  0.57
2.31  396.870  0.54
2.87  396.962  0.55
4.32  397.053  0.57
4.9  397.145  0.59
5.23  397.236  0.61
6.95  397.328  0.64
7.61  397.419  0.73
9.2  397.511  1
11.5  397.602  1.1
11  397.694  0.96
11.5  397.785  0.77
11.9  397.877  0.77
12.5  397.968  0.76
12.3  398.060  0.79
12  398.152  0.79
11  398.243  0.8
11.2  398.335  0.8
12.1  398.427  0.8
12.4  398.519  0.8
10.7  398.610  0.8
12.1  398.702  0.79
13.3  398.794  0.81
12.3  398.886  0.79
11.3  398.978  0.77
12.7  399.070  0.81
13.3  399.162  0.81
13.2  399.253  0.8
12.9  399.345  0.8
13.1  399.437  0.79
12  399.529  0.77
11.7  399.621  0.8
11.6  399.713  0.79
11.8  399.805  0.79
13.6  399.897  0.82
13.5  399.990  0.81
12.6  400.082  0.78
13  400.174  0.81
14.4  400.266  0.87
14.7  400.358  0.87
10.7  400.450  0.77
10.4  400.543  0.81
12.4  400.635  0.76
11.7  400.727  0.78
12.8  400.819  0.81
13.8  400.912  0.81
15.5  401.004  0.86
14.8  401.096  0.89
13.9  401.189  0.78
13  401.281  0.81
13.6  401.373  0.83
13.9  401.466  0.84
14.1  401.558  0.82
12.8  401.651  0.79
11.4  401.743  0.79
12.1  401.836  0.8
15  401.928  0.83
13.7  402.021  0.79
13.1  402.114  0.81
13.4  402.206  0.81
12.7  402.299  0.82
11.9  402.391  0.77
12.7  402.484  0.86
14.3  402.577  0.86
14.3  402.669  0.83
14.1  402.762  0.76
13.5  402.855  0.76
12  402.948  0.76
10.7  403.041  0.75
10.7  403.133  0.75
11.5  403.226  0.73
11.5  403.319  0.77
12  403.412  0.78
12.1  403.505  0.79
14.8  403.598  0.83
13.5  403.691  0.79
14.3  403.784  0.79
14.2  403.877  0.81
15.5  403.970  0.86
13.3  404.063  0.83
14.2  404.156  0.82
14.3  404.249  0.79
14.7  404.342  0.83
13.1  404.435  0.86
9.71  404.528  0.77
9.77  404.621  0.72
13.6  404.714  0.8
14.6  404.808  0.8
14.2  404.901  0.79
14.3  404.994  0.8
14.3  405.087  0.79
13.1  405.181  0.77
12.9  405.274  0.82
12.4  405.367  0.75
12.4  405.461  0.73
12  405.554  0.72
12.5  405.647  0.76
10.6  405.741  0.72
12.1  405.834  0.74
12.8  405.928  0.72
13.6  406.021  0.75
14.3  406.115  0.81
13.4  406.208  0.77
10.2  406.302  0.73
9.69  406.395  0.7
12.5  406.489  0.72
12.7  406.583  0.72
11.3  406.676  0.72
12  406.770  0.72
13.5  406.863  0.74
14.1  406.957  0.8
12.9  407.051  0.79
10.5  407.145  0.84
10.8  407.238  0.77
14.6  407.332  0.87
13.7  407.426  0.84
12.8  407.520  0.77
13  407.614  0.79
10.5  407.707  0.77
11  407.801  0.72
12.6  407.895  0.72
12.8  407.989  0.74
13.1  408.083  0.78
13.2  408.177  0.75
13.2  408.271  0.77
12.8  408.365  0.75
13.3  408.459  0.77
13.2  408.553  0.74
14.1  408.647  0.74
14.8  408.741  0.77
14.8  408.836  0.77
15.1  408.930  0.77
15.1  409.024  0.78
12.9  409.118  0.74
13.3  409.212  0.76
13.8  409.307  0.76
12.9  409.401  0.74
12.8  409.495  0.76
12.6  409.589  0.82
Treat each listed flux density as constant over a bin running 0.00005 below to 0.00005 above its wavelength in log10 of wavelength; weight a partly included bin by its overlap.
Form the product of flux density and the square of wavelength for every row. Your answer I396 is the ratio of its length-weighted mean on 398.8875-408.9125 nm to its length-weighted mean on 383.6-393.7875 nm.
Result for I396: 1.50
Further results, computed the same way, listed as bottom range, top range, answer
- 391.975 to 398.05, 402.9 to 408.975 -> 1.77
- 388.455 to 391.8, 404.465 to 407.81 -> 1.33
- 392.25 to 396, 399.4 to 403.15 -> 1.73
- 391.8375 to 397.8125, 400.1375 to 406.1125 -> 1.81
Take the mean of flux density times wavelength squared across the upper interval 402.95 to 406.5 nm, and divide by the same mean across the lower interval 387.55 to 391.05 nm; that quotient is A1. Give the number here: 1.39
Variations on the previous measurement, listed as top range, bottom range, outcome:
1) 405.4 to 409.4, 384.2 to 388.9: 1.41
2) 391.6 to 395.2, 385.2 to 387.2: 0.76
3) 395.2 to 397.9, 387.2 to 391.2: 0.82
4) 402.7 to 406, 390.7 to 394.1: 1.72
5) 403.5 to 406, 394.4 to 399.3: 1.45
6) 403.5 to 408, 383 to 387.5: 1.51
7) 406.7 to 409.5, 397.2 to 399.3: 1.23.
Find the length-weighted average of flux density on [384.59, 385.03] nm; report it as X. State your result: 10.6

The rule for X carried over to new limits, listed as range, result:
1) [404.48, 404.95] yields 12.4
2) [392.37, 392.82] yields 8.63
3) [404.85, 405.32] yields 13.8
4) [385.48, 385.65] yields 8.14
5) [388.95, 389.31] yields 9.89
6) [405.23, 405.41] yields 12.7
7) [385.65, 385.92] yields 9.2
